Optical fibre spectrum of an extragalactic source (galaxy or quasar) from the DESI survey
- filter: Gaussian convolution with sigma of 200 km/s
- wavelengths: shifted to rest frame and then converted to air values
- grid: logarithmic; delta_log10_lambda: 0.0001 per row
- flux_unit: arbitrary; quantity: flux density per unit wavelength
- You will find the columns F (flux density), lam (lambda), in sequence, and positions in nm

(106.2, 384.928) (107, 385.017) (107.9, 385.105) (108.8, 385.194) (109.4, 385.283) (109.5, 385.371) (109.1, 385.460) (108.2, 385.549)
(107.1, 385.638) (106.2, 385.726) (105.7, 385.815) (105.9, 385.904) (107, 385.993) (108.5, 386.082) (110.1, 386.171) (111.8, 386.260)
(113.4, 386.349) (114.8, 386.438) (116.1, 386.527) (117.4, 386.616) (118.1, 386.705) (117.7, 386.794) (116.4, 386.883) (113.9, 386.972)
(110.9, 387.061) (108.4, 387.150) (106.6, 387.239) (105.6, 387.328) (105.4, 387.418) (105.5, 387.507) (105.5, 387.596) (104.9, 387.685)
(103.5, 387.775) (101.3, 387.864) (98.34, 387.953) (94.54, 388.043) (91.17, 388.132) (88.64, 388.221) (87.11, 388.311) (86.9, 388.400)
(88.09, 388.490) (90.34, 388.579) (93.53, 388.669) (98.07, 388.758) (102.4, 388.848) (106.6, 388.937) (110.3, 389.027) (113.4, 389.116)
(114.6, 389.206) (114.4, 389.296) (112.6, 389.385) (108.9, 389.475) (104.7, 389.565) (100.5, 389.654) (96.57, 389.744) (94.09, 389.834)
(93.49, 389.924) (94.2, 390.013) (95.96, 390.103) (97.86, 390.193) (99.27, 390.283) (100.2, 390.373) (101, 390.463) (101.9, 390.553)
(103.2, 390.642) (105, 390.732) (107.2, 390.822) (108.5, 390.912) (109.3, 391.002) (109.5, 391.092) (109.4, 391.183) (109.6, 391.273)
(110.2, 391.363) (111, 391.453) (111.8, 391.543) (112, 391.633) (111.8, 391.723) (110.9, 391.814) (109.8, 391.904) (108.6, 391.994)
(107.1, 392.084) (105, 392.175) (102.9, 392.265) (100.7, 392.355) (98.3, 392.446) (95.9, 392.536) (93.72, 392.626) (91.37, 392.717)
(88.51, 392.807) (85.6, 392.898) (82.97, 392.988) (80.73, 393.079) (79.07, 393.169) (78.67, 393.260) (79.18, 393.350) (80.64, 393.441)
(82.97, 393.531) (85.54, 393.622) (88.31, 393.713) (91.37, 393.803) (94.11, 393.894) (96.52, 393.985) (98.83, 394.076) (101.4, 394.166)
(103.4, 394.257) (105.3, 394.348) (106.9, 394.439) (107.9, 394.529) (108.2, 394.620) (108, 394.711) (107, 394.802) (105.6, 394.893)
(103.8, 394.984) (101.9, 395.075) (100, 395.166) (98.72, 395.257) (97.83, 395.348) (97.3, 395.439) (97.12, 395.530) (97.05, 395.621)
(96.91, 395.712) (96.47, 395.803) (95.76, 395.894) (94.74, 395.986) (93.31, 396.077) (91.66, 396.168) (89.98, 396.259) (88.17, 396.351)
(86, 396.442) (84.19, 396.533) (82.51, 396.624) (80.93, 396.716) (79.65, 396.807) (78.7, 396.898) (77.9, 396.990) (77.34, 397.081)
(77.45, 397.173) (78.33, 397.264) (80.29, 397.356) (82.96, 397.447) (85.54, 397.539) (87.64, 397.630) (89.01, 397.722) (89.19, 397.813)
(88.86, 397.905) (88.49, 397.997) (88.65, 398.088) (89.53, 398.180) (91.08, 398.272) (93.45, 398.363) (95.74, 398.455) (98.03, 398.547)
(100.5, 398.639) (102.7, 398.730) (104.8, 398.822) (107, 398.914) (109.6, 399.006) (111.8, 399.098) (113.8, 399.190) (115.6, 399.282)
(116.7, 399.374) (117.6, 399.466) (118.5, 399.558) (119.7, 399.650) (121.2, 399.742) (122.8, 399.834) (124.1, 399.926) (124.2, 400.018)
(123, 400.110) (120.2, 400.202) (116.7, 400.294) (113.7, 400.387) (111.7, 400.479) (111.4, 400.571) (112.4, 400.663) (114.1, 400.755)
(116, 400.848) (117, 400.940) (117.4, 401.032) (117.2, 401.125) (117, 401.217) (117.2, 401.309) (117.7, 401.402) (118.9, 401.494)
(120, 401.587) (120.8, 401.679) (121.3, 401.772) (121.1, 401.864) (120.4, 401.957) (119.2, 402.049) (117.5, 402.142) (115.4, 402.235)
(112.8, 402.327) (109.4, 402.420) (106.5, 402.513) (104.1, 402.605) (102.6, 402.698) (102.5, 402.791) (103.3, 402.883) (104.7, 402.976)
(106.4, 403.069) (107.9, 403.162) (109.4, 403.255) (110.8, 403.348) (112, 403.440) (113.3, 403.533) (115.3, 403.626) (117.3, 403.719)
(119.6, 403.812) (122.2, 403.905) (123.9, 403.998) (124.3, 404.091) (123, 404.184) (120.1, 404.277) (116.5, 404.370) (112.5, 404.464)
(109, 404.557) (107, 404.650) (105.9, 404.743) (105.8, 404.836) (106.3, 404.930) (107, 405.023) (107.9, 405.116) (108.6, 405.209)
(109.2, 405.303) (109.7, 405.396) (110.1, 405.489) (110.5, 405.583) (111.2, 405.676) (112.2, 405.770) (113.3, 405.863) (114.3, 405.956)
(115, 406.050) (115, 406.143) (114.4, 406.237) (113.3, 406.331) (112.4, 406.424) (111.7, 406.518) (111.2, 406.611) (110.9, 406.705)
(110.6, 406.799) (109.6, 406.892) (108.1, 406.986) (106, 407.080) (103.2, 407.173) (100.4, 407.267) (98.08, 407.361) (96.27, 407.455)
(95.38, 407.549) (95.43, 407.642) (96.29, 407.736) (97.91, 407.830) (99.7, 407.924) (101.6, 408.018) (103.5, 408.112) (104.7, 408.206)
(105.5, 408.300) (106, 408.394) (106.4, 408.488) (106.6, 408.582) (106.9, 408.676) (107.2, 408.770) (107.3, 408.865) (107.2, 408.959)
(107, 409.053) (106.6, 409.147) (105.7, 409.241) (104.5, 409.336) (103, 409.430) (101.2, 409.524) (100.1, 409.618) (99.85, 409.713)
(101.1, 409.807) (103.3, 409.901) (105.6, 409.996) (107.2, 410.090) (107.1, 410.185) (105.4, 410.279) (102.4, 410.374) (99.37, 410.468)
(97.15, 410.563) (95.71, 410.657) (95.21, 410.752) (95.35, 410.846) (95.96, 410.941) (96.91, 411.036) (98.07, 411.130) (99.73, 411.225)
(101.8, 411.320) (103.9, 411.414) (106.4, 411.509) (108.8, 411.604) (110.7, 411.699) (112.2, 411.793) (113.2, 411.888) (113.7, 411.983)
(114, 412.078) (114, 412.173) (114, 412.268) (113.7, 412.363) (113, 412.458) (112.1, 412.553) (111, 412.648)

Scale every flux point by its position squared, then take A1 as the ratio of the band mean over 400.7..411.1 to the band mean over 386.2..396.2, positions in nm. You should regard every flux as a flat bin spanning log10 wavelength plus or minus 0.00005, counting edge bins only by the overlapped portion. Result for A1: 1.16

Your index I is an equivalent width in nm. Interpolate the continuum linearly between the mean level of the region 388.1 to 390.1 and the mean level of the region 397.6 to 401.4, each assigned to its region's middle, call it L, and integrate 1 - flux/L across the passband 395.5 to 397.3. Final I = 0.32 nm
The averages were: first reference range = 99.6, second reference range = 109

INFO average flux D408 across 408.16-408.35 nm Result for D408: 105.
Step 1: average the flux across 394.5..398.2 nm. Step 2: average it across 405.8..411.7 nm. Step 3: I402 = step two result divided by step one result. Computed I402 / 1.14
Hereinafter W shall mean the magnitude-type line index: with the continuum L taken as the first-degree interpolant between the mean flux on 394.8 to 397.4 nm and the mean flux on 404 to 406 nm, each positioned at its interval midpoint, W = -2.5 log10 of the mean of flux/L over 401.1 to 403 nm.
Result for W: -0.090 mag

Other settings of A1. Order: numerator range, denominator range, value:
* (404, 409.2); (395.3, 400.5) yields 1.15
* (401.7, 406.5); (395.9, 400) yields 1.21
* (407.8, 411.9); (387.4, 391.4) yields 1.13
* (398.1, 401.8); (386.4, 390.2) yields 1.16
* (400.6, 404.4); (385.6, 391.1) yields 1.18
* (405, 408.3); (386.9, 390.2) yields 1.15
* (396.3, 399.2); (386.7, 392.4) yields 0.90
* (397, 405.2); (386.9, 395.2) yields 1.14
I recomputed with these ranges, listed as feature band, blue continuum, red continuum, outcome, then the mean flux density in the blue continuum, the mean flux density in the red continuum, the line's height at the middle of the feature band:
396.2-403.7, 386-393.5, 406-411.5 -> -0.134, 102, 104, 103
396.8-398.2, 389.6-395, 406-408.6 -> 0.246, 99.5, 106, 102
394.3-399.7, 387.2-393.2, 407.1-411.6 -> 0.277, 101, 102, 101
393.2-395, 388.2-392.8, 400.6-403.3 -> 0.164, 103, 113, 106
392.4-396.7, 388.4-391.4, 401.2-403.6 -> 0.509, 103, 113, 107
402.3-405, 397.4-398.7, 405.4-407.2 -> -0.175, 90.8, 111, 105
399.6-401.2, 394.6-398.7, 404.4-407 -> -0.297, 91.5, 111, 99.4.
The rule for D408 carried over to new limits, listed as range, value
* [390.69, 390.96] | 107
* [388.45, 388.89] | 94.5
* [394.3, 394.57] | 107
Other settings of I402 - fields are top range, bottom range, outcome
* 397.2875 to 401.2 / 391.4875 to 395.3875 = 1.09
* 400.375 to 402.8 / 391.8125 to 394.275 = 1.23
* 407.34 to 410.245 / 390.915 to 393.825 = 1.05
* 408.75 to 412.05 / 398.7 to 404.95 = 0.91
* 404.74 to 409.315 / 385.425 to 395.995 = 1.05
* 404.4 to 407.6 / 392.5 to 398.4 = 1.19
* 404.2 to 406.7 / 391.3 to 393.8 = 1.16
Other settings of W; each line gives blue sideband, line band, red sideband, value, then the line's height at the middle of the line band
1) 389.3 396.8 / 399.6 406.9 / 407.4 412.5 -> -0.12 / 102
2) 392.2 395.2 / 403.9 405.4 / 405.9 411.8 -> -0.11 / 102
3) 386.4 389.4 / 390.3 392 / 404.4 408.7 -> -0.03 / 105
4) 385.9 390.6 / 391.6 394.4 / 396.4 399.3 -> 0.03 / 97.5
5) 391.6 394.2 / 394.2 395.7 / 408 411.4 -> -0.08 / 95.5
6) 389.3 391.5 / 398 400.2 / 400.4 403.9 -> 0.02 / 111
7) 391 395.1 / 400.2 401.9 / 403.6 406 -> -0.08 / 109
